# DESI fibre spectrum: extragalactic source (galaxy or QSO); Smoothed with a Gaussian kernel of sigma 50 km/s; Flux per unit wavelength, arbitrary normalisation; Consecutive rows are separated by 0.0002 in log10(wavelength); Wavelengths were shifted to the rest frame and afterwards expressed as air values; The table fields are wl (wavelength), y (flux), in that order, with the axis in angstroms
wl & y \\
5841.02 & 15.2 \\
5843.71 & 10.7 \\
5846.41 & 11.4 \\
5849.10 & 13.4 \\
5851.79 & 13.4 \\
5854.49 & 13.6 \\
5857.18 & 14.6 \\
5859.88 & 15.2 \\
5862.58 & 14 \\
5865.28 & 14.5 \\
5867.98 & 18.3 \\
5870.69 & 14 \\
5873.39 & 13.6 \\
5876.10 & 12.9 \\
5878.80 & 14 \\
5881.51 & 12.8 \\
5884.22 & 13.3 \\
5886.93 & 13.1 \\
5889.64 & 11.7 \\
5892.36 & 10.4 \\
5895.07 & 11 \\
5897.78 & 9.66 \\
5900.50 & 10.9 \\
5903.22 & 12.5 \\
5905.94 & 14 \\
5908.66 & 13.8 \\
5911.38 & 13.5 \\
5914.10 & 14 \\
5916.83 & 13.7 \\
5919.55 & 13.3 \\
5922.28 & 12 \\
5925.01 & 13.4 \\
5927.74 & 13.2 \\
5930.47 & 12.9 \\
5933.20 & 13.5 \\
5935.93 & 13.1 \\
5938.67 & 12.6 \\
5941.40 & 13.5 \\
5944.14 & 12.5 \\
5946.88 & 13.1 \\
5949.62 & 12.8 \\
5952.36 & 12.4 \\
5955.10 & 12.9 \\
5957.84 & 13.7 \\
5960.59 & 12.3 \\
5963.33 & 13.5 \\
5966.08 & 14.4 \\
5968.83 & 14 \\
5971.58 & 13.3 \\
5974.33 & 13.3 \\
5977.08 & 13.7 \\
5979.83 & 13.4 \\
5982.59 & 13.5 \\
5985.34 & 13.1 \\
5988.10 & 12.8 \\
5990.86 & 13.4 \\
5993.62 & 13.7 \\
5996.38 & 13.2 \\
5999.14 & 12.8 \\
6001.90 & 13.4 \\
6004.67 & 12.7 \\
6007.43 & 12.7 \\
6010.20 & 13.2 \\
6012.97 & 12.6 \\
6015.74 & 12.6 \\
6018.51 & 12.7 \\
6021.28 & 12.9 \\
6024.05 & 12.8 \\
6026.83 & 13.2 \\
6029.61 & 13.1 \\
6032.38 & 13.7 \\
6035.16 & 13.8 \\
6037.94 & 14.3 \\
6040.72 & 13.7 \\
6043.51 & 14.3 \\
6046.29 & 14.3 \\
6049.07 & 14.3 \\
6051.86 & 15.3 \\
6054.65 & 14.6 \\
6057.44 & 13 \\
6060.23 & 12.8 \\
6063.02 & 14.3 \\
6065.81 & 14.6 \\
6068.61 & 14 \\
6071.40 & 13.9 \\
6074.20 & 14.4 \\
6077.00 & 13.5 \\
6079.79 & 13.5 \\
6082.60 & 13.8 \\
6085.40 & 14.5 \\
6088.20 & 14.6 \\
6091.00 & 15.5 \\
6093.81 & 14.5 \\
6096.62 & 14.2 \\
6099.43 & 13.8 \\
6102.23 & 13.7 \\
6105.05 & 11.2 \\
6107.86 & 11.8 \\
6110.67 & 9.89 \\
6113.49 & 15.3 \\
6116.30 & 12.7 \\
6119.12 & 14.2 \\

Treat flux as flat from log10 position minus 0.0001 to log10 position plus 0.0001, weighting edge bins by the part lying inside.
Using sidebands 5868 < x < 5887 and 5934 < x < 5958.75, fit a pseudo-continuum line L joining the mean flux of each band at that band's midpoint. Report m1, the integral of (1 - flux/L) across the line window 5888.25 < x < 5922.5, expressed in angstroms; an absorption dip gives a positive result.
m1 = 2.7 angstroms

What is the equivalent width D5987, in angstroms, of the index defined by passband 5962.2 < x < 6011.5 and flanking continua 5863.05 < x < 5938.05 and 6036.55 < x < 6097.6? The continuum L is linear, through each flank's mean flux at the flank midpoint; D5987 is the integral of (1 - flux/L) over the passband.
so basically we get 1.1 angstroms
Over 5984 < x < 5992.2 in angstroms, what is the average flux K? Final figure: 13.1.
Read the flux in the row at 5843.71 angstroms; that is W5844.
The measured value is 10.7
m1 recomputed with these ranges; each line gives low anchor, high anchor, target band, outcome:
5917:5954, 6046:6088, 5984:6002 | 0.4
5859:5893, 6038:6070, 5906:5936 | 1.0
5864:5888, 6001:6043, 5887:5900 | 2.8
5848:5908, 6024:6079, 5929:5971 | 1.1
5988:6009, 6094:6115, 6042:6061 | -1.6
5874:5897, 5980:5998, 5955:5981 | -0.8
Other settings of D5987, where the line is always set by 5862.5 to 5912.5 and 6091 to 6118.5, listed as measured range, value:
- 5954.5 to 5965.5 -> -0.12 angstroms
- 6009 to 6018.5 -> 0.24 angstroms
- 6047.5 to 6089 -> -2.91 angstroms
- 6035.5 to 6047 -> -0.86 angstroms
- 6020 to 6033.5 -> -0.02 angstroms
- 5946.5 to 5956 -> 0.22 angstroms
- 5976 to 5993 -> -0.31 angstroms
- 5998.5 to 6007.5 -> 0.11 angstroms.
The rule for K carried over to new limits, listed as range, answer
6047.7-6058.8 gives 14.3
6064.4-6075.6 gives 14.2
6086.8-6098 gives 14.7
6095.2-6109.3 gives 12.9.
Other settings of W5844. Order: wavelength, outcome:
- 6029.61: 13.1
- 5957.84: 13.7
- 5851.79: 13.4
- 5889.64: 11.7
